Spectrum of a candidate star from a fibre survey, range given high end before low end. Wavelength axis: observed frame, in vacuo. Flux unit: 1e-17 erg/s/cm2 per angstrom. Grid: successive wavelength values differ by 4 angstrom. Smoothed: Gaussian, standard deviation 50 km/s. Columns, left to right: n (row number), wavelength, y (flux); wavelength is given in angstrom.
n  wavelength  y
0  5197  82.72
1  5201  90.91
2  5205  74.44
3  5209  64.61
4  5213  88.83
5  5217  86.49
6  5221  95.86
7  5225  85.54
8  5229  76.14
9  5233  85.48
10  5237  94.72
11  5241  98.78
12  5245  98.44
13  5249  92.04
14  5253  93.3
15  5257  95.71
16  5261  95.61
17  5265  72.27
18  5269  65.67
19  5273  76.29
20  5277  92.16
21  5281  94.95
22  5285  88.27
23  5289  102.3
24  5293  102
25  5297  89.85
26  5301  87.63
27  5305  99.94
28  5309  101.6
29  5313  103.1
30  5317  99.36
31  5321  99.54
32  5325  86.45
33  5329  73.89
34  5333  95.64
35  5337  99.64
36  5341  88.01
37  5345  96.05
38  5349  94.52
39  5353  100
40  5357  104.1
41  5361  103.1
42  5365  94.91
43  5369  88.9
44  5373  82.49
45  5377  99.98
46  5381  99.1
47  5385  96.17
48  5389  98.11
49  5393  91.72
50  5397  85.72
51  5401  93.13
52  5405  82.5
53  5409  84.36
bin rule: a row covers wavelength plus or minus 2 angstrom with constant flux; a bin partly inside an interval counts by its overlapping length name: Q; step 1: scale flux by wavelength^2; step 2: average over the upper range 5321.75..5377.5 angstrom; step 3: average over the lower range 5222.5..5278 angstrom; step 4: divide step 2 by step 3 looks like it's 1.11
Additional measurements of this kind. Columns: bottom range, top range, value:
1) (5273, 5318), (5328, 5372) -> 1.01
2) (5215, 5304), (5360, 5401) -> 1.09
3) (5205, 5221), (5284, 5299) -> 1.22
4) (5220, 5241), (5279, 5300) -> 1.10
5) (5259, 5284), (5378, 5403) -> 1.19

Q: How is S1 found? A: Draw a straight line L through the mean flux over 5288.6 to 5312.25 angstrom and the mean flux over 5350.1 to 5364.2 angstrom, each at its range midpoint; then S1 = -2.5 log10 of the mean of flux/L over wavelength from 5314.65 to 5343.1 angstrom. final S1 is 0.08 mag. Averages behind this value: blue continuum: 97.2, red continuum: 101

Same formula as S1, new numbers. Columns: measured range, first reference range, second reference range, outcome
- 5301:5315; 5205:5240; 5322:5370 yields -0.097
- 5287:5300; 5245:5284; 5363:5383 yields -0.100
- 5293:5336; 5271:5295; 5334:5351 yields -0.006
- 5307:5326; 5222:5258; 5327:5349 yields -0.087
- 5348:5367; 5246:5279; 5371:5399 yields -0.090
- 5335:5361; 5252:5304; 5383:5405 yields -0.077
